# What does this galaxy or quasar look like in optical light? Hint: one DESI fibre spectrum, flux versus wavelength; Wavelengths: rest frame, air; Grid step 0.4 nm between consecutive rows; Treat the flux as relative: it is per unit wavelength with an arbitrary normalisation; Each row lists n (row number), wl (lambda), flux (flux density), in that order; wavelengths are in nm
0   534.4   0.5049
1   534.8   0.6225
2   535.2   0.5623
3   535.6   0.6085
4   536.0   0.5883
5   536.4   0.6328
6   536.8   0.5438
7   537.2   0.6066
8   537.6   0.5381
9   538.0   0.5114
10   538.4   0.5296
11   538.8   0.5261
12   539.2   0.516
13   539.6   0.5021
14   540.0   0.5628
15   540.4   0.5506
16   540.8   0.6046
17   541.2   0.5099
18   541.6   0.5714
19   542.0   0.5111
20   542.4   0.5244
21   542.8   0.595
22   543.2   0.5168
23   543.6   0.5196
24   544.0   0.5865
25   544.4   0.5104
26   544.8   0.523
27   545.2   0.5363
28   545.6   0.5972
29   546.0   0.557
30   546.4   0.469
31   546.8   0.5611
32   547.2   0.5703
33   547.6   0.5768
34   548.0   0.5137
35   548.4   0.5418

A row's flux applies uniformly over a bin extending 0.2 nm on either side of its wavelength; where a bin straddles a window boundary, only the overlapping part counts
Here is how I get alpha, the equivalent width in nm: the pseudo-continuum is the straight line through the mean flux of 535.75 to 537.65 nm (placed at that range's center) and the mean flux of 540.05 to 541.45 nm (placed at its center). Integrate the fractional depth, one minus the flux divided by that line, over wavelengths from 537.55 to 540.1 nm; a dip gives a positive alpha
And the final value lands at 0.21 nm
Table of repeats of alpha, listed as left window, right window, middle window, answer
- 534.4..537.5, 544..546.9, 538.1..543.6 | 0.23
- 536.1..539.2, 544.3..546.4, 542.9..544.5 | 0.01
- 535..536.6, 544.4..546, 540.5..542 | 0.04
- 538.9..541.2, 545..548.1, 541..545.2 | 0.07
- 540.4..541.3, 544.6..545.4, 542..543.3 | 0.01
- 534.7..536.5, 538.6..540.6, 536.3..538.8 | 0.05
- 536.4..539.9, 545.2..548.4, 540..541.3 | -0.04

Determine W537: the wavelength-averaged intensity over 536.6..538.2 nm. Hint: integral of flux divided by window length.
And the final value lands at 0.55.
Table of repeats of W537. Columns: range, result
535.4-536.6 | 0.61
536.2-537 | 0.588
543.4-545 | 0.535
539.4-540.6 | 0.539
